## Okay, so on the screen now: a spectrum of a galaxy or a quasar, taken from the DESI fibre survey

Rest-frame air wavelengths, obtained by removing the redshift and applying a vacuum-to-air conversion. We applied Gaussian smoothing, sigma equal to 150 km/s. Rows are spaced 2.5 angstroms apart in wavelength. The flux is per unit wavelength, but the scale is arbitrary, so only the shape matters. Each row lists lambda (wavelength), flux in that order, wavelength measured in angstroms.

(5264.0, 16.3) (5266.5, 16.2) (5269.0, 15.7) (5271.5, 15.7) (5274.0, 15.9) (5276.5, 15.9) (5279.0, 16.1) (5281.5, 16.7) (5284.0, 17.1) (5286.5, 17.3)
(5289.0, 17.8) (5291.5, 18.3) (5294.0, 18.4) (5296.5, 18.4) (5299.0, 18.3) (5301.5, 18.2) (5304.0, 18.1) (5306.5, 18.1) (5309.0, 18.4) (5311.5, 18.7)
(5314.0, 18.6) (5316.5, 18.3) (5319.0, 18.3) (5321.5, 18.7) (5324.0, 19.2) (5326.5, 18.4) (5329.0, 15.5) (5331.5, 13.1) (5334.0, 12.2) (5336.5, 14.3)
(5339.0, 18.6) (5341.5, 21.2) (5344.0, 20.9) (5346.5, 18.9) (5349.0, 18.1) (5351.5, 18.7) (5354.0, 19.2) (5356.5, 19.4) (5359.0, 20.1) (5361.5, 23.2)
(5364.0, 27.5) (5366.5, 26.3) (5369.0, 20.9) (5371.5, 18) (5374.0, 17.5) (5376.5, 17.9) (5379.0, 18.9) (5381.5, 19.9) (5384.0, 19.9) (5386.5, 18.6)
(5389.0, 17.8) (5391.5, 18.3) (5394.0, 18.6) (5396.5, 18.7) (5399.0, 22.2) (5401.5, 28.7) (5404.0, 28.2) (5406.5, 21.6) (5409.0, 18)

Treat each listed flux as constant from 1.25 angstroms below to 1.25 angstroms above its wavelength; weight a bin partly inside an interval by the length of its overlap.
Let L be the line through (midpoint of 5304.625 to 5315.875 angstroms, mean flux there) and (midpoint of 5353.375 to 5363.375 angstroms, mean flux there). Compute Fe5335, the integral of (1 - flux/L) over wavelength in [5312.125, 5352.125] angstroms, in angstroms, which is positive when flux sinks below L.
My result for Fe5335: 3.86 angstroms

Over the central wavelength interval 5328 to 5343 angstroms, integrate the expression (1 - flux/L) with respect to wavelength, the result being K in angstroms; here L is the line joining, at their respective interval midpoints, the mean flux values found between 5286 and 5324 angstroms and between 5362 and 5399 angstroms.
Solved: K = 2.5 angstroms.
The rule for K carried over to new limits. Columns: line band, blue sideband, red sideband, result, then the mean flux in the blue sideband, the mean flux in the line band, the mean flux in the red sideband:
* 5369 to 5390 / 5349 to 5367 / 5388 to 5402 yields 2.2 angstroms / 21.6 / 18.7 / 20.3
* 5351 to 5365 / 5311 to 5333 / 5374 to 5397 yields -2.5 angstroms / 17.5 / 21.4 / 18.7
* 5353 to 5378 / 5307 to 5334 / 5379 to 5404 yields -2.0 angstroms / 17.5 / 21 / 20.6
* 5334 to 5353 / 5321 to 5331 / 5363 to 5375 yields 1.1 angstroms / 17.5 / 18.3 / 22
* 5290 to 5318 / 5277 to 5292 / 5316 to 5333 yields -1.9 angstroms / 17.1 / 18.3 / 17.2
